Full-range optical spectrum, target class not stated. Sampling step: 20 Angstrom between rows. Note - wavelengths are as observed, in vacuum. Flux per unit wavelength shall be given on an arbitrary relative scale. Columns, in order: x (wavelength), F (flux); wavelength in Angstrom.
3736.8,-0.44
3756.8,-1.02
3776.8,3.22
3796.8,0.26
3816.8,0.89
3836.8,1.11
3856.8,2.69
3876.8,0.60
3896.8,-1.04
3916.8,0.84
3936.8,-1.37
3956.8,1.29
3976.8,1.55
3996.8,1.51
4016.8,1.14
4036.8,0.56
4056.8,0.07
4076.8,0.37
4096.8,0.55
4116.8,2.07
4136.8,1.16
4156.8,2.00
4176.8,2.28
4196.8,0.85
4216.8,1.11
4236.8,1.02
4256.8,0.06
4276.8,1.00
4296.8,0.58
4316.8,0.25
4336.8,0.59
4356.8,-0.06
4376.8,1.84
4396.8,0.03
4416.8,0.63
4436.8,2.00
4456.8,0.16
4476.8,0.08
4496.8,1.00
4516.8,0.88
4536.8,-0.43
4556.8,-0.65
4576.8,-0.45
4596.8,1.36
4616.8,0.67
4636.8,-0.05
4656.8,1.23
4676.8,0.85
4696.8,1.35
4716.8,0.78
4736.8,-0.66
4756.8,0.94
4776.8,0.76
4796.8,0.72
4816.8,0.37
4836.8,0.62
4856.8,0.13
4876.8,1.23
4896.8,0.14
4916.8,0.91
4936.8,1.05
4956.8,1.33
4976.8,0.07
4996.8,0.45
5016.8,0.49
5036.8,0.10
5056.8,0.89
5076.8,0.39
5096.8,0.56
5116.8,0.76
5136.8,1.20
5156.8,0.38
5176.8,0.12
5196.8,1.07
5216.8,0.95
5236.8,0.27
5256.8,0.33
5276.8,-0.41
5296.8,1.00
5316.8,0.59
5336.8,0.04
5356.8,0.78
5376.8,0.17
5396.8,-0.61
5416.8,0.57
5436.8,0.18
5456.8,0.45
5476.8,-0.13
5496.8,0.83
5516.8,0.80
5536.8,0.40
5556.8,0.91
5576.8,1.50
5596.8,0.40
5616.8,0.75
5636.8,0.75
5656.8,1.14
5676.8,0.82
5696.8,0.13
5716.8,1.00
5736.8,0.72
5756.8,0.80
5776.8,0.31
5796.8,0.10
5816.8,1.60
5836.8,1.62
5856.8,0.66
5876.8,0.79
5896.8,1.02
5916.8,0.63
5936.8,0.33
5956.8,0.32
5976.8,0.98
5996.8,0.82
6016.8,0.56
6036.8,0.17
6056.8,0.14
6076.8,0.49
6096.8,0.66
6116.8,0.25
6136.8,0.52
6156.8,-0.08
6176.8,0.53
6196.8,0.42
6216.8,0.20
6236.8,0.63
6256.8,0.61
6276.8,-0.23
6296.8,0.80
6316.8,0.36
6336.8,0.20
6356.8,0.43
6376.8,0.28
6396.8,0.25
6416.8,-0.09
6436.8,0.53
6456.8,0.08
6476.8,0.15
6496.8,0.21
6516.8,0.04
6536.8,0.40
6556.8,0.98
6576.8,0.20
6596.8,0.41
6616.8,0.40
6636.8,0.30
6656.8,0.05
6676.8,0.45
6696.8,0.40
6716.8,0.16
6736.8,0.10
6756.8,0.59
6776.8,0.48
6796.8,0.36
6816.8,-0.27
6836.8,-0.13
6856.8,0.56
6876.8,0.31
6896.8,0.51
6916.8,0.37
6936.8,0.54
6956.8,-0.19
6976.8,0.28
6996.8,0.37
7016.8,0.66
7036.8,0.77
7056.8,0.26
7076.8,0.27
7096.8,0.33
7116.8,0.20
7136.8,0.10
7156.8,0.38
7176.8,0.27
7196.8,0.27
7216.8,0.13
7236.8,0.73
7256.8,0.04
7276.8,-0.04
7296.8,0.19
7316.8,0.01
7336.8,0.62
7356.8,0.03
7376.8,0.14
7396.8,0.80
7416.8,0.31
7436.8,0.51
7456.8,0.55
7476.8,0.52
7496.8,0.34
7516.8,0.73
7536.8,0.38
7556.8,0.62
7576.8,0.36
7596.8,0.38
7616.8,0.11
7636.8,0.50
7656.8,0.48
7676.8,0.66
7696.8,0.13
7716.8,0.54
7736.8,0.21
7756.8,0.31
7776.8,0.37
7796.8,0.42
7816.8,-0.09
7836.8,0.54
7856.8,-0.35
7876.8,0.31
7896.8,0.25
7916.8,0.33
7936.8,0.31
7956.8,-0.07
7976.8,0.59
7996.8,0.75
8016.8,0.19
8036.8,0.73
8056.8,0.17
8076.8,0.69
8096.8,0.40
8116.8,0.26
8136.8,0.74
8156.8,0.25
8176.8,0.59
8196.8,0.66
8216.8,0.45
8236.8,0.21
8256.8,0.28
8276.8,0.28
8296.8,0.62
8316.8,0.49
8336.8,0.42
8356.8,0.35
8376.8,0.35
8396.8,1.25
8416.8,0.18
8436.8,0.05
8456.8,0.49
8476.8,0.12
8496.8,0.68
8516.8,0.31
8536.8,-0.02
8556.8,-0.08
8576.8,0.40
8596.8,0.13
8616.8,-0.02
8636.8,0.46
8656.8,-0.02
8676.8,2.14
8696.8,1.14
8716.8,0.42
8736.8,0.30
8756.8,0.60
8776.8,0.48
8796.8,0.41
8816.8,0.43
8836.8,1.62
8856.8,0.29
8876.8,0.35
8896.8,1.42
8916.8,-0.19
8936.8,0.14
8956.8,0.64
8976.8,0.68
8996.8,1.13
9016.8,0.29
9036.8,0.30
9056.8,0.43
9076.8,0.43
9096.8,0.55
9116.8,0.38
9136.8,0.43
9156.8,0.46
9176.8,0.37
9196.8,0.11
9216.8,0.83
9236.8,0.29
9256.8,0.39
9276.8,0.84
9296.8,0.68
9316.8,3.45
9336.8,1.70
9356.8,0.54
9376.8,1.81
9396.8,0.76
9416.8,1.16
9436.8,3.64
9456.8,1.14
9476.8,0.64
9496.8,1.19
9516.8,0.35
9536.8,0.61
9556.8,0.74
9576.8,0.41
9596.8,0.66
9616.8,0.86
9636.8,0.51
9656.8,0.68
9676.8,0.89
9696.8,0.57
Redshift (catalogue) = 1.329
